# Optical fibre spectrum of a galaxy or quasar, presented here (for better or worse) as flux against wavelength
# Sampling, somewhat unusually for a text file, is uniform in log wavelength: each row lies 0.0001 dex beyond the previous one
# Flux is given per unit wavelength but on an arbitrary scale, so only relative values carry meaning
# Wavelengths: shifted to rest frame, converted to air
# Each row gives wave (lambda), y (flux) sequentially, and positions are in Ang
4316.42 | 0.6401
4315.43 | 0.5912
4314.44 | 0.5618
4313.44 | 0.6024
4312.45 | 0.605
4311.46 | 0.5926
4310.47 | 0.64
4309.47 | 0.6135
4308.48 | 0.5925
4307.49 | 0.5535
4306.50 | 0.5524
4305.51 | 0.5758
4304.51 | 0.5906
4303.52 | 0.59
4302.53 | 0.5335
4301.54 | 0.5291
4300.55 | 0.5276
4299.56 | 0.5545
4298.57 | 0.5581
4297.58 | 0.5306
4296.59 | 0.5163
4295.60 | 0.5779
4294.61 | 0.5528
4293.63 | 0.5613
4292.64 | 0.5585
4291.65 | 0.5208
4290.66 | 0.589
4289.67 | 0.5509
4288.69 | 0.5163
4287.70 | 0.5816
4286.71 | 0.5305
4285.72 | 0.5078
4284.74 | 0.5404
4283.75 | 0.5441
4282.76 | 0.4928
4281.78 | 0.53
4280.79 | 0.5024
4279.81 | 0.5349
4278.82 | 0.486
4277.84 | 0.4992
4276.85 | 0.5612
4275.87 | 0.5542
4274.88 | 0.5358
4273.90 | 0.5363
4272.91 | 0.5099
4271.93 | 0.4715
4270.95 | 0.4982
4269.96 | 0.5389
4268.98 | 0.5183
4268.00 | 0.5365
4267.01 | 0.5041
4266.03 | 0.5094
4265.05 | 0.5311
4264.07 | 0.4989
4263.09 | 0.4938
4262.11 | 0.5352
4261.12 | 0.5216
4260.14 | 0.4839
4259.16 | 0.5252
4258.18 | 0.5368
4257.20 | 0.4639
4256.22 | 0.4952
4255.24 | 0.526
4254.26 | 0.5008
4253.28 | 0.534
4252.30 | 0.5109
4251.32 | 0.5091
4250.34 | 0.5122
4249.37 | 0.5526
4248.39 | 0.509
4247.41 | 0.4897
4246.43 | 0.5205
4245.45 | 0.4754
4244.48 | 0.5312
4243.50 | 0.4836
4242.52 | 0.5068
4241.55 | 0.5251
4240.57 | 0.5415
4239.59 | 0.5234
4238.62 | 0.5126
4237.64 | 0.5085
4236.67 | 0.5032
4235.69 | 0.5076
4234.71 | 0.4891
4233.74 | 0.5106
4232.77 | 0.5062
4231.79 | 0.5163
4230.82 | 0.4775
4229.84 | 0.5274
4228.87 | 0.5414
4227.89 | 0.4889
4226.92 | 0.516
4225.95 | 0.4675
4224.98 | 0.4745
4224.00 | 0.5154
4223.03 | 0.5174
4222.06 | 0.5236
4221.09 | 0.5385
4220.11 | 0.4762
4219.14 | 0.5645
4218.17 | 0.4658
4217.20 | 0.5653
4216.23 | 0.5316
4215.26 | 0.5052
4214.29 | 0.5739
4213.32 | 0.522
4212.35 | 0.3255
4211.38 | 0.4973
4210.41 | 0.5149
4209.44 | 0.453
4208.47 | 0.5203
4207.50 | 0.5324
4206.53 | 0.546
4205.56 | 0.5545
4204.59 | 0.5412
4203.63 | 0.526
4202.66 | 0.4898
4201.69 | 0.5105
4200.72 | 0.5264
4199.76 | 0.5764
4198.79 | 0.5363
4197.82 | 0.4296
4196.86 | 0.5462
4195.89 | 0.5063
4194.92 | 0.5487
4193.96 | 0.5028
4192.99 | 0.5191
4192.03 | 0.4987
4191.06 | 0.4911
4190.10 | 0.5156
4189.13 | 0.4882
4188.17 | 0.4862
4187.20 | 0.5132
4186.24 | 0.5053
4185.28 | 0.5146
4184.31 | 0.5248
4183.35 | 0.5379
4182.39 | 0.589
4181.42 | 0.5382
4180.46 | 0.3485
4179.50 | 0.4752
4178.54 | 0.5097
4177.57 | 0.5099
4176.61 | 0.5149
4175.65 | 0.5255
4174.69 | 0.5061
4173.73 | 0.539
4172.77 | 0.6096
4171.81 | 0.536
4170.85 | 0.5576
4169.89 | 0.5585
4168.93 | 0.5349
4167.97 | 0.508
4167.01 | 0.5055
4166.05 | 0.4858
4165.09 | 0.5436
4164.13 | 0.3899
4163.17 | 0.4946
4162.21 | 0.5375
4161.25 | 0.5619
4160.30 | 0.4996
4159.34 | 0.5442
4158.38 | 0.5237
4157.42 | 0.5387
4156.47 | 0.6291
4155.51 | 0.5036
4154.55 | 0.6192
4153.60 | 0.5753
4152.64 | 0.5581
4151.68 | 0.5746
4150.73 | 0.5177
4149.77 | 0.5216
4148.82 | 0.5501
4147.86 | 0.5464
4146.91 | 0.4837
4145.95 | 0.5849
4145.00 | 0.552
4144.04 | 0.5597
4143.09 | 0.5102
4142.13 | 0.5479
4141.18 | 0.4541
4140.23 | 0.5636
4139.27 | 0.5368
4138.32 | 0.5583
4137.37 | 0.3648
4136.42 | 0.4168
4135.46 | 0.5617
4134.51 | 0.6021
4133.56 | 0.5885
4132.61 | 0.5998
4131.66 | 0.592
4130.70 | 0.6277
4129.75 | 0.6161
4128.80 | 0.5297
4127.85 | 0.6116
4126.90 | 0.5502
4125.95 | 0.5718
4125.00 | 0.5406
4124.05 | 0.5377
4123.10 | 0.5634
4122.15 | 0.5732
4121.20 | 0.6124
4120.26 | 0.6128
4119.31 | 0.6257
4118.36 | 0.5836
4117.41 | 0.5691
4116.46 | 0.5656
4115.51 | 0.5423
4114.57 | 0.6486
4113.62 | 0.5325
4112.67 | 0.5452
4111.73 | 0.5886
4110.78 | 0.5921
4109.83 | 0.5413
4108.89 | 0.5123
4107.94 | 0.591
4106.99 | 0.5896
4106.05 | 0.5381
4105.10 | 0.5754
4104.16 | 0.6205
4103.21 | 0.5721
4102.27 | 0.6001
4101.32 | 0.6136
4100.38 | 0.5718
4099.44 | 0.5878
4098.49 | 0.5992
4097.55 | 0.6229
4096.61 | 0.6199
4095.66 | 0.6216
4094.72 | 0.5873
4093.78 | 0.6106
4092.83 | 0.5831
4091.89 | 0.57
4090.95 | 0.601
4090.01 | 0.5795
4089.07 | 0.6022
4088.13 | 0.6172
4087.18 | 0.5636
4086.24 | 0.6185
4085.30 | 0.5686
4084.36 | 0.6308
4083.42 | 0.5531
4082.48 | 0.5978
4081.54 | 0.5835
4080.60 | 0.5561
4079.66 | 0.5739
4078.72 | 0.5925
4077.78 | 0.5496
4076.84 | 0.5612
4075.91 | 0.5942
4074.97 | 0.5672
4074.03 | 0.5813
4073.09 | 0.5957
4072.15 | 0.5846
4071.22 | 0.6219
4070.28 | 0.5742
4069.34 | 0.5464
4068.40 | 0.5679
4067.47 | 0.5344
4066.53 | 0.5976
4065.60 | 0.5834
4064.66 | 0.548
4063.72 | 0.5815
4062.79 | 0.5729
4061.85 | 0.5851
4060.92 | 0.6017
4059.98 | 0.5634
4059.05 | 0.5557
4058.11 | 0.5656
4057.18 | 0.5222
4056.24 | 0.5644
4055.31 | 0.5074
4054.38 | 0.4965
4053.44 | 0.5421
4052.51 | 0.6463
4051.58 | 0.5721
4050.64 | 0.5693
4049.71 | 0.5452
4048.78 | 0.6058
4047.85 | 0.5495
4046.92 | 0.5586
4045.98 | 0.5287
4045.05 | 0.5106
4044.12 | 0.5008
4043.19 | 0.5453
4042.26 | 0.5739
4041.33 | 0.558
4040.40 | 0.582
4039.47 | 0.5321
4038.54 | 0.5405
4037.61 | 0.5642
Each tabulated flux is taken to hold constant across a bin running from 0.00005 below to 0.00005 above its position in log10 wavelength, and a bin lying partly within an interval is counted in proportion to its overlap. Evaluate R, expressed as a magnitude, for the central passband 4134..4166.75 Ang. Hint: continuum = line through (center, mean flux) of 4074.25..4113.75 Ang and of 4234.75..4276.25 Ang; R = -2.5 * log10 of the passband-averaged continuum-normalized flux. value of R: 0.06 mag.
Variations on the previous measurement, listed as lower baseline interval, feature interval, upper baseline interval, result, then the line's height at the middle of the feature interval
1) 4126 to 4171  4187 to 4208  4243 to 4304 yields 0.035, 0.534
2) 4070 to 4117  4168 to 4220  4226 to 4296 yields 0.060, 0.545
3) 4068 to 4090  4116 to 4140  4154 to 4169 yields -0.029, 0.549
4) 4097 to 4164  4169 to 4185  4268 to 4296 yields 0.055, 0.551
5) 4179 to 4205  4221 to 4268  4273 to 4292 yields 0.026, 0.523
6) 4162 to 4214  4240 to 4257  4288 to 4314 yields 0.057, 0.54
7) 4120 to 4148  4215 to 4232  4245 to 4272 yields 0.023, 0.523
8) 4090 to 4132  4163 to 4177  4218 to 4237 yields 0.047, 0.545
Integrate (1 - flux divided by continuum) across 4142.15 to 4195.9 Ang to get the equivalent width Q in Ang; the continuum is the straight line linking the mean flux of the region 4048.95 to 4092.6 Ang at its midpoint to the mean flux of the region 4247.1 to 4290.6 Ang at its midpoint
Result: 2.11 Ang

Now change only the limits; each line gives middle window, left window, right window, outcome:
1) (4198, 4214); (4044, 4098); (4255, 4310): 1.1 Ang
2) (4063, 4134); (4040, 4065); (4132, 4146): -5.0 Ang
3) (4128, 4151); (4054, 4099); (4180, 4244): 0.2 Ang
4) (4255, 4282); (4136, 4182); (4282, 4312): 1.7 Ang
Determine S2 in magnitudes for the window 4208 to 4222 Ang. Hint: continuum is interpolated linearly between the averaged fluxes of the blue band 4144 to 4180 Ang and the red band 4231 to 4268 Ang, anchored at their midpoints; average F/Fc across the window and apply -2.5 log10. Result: 0.03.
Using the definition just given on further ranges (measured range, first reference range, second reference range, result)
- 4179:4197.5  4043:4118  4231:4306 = 0.08 mag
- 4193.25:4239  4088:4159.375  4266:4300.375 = 0.07 mag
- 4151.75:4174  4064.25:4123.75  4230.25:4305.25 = 0.04 mag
